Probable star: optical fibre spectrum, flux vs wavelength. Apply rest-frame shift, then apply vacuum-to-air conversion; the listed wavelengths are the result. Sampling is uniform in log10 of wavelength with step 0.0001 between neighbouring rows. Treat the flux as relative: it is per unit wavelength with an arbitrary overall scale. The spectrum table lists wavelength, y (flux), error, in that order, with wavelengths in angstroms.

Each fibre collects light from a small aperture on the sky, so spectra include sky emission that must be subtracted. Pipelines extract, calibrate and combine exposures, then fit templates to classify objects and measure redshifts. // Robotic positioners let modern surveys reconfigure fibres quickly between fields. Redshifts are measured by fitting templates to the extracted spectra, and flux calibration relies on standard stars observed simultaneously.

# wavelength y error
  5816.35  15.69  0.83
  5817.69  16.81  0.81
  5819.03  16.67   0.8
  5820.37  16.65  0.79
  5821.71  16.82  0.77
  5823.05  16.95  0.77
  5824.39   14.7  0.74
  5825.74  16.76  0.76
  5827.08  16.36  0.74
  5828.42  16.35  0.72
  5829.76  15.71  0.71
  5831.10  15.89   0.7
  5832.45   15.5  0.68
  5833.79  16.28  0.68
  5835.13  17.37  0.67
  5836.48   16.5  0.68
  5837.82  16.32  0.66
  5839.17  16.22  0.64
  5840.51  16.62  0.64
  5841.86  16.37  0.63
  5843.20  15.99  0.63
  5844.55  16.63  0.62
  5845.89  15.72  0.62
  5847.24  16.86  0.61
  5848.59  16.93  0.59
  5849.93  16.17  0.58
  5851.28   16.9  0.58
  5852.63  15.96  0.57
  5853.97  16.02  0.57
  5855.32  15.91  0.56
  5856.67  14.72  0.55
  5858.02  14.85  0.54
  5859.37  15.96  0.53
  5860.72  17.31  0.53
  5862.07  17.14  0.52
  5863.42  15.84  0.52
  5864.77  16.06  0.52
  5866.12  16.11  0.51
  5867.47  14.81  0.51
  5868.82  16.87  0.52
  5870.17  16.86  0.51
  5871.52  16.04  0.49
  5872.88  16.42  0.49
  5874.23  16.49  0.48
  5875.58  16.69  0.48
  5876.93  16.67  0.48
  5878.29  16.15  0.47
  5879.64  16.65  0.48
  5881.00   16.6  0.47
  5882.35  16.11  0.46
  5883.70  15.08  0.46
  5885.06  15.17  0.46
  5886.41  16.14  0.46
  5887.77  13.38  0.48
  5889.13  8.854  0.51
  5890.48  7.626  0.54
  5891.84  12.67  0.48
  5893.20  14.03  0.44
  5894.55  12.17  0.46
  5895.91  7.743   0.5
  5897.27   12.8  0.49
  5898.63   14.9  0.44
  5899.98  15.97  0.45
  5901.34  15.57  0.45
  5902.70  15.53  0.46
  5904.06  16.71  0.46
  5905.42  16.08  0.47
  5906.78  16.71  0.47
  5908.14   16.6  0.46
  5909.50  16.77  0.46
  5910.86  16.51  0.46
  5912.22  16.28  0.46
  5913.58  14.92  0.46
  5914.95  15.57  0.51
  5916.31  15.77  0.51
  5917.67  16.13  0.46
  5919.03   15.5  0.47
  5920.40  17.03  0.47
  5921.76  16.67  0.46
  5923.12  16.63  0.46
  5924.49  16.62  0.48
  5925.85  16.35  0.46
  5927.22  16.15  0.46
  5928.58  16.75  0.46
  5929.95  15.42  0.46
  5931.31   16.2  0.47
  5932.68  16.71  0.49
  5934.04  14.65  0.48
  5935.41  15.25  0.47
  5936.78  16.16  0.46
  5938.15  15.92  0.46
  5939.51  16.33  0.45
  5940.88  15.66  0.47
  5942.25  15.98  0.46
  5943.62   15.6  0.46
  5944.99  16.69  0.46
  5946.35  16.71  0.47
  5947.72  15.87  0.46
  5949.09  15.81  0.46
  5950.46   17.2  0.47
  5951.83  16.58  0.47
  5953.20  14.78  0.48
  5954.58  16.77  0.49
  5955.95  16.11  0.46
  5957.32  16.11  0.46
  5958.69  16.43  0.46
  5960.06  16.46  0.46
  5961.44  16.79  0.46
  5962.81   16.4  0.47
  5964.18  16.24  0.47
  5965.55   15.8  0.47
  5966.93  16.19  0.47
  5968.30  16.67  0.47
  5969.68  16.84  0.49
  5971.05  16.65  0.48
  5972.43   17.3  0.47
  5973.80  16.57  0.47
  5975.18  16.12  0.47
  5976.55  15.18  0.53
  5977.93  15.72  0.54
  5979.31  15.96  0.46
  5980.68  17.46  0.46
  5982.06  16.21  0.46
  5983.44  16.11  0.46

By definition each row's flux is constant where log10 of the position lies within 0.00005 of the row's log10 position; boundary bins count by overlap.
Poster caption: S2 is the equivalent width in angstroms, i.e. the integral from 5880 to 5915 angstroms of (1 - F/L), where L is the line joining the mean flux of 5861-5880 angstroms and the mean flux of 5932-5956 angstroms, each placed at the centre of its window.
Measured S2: 3.8 angstroms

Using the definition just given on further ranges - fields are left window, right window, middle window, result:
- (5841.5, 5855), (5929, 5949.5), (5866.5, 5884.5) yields 0.0 angstroms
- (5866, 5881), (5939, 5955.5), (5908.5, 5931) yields 0.0 angstroms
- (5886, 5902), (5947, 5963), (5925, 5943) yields -1.2 angstroms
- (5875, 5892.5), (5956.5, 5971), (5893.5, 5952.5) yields -1.3 angstroms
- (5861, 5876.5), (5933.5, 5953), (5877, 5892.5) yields 2.0 angstroms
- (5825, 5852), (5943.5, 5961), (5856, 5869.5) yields 0.3 angstroms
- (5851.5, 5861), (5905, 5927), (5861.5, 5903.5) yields 3.1 angstroms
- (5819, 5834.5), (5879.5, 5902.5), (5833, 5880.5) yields -4.2 angstroms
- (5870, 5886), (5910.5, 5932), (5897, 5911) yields 0.2 angstroms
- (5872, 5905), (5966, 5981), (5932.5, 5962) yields -0.6 angstroms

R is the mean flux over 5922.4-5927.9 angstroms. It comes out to 16.4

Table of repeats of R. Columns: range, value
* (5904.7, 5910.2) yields 16.5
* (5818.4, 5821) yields 16.7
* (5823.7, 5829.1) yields 16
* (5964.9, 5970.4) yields 16.4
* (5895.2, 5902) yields 13.4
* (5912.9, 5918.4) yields 15.6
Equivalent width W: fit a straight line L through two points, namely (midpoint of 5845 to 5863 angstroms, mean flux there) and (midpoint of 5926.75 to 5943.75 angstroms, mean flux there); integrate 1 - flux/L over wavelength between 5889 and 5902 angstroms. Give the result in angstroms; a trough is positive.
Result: 3.0 angstroms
